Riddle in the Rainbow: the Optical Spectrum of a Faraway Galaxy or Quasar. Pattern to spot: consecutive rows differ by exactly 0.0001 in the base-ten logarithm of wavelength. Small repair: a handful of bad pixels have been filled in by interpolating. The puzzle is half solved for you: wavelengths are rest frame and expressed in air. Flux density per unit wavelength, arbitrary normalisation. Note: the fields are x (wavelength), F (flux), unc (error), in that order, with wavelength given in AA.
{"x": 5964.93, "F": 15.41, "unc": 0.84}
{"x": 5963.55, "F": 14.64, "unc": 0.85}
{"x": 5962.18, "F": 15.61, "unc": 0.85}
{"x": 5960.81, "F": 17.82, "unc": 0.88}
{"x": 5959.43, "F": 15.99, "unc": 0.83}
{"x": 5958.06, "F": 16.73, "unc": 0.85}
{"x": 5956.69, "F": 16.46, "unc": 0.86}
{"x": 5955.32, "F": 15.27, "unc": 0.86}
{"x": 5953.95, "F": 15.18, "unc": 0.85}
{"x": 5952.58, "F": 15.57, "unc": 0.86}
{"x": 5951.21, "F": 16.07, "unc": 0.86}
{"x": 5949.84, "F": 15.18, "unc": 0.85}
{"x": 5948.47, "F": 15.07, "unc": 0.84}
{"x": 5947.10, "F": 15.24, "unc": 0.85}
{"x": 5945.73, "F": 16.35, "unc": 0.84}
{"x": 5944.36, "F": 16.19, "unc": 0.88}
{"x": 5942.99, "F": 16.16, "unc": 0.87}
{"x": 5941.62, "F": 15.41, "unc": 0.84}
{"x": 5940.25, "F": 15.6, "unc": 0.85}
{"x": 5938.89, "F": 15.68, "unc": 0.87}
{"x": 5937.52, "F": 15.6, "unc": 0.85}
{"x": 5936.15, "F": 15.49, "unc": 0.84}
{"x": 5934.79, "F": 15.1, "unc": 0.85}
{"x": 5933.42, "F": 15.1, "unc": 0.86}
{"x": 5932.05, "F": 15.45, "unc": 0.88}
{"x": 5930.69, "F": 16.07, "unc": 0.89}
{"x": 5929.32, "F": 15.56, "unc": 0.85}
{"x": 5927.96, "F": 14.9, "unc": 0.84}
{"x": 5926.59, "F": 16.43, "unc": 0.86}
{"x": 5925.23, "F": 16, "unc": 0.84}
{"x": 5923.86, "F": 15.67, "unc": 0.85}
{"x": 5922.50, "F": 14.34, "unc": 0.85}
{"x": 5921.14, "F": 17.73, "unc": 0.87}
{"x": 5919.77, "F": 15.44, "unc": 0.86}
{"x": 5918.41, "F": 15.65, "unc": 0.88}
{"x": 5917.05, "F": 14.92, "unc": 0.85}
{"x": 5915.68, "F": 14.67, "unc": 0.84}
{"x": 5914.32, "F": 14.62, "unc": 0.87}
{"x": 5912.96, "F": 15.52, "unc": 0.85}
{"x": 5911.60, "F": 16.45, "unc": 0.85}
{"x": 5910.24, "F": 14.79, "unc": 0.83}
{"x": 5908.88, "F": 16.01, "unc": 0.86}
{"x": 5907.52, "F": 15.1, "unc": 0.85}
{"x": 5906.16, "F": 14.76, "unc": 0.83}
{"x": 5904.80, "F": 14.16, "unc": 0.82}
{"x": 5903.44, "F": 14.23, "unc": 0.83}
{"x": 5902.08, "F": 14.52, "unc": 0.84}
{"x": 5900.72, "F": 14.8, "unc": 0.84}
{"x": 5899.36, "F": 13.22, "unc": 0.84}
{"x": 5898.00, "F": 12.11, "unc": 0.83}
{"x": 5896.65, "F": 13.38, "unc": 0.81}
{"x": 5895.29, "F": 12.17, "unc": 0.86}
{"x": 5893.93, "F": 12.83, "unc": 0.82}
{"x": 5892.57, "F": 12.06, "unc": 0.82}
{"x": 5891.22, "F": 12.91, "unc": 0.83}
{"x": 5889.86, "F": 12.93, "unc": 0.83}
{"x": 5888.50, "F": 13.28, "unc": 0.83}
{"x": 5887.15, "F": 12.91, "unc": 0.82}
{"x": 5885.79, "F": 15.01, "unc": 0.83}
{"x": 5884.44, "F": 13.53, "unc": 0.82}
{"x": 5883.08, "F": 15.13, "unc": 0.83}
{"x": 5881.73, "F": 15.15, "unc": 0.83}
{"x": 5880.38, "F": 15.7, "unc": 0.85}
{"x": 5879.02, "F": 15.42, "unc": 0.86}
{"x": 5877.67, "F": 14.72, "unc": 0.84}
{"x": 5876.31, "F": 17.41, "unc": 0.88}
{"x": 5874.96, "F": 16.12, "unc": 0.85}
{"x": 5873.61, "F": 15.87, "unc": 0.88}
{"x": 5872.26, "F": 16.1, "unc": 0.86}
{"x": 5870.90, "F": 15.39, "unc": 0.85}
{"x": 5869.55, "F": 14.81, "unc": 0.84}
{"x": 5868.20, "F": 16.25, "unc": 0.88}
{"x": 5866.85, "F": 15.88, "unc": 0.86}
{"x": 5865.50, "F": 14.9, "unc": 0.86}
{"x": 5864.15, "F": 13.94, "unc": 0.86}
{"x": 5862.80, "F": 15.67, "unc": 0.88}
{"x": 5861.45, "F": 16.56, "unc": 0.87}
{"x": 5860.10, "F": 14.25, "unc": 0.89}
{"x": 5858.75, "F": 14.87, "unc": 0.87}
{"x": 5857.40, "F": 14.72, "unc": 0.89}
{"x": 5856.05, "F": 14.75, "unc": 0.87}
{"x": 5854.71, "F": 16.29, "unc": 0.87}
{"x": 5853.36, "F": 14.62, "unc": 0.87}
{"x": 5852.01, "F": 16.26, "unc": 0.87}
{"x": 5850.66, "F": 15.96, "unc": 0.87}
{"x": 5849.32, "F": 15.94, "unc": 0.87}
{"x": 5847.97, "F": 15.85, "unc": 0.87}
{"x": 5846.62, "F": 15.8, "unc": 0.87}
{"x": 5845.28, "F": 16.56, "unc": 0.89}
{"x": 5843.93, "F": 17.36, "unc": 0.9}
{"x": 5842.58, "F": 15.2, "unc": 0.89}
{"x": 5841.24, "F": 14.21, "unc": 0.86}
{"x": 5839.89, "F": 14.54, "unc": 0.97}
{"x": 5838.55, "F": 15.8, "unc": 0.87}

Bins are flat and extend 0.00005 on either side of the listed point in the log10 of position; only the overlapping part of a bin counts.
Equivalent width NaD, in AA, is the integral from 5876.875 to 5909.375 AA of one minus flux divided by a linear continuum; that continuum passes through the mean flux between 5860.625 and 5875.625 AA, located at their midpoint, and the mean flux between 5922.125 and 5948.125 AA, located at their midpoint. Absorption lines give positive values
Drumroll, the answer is 3.3 AA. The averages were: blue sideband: 15.6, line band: 14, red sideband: 15.6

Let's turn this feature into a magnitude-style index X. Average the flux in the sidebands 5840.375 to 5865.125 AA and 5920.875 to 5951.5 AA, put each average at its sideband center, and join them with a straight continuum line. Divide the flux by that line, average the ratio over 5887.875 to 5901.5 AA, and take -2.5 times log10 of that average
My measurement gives 0.197 mag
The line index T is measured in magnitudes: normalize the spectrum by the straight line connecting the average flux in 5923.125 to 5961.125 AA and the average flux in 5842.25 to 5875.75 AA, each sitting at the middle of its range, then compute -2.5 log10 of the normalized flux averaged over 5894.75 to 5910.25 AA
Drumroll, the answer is 0.12 mag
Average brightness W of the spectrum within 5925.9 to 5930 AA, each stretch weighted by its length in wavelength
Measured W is 15.6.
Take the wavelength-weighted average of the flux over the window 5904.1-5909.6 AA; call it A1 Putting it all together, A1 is 15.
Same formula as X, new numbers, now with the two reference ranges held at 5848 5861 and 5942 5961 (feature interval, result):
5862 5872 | 0.007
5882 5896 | 0.167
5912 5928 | 0.013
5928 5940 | 0.021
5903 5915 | 0.039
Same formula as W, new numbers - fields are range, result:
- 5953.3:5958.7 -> 15.9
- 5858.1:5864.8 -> 15.1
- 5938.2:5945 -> 15.8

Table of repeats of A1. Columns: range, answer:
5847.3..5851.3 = 15.9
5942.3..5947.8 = 16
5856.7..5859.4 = 14.8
